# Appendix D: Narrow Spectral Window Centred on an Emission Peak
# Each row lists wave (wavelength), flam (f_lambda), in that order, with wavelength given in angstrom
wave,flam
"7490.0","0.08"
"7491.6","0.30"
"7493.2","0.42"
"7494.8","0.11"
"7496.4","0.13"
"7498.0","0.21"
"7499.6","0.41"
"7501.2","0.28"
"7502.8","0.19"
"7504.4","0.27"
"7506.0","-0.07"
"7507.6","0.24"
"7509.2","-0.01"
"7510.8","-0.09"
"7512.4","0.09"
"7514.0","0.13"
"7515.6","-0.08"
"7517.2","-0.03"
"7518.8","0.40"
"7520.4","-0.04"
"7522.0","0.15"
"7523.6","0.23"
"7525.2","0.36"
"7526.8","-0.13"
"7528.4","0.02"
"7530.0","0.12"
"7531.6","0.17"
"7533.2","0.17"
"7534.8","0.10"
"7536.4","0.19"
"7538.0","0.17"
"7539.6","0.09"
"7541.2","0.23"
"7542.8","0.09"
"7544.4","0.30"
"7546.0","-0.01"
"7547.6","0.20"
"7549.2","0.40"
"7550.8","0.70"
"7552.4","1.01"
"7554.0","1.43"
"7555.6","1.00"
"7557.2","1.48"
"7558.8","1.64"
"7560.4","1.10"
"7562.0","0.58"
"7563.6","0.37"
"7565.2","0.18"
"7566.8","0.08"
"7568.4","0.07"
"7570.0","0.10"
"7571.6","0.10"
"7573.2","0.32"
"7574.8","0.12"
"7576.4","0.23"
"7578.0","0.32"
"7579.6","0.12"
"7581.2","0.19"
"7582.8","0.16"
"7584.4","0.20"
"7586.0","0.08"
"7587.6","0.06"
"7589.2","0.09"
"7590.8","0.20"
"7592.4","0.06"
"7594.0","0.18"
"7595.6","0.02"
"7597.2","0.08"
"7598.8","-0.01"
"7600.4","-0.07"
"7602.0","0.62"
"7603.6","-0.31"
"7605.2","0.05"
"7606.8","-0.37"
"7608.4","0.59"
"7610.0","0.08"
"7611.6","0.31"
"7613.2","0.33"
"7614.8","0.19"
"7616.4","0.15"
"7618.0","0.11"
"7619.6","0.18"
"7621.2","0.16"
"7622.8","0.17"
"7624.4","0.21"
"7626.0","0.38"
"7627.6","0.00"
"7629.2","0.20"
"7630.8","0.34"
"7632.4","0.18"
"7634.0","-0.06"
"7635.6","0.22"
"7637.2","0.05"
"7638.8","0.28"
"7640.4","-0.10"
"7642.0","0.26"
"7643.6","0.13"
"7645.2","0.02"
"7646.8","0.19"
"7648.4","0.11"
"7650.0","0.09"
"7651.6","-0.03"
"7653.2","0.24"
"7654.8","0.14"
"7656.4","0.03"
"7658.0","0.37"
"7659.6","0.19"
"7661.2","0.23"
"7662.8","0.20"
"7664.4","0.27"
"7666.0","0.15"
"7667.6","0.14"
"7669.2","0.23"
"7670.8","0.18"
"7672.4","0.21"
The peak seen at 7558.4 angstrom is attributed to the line [O II]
